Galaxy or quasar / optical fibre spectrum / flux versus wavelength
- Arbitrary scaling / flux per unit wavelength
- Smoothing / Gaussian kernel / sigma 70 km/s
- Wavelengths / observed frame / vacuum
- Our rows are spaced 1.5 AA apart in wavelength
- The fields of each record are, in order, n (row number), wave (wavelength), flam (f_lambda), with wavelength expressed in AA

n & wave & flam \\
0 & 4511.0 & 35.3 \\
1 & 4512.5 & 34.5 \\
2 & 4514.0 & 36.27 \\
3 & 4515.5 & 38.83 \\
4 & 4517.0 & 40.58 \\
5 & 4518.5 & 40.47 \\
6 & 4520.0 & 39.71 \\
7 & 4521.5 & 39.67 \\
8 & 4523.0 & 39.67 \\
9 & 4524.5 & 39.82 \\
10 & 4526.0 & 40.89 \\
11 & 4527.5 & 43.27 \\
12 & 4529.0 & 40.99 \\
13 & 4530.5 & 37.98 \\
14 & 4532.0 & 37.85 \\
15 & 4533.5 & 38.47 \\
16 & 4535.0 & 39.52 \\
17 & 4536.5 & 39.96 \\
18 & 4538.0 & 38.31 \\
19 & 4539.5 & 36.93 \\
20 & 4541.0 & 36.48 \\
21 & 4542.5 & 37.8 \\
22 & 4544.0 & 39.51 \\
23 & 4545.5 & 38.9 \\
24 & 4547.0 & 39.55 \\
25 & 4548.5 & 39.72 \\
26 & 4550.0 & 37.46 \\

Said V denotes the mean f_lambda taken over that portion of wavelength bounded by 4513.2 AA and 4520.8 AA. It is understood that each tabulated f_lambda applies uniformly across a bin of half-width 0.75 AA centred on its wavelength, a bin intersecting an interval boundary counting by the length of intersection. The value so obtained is 39.1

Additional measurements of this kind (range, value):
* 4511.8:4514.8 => 35.5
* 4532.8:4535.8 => 39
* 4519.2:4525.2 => 39.7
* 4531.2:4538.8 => 38.8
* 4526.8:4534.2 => 39.7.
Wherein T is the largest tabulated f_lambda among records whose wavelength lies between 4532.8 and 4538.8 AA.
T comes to 39.96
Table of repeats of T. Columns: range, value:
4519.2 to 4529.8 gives 43.27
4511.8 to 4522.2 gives 40.58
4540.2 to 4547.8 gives 39.55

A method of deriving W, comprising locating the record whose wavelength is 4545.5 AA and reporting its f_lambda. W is 38.9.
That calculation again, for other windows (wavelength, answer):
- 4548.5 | 39.72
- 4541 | 36.48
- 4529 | 40.99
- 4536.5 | 39.96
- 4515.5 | 38.83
